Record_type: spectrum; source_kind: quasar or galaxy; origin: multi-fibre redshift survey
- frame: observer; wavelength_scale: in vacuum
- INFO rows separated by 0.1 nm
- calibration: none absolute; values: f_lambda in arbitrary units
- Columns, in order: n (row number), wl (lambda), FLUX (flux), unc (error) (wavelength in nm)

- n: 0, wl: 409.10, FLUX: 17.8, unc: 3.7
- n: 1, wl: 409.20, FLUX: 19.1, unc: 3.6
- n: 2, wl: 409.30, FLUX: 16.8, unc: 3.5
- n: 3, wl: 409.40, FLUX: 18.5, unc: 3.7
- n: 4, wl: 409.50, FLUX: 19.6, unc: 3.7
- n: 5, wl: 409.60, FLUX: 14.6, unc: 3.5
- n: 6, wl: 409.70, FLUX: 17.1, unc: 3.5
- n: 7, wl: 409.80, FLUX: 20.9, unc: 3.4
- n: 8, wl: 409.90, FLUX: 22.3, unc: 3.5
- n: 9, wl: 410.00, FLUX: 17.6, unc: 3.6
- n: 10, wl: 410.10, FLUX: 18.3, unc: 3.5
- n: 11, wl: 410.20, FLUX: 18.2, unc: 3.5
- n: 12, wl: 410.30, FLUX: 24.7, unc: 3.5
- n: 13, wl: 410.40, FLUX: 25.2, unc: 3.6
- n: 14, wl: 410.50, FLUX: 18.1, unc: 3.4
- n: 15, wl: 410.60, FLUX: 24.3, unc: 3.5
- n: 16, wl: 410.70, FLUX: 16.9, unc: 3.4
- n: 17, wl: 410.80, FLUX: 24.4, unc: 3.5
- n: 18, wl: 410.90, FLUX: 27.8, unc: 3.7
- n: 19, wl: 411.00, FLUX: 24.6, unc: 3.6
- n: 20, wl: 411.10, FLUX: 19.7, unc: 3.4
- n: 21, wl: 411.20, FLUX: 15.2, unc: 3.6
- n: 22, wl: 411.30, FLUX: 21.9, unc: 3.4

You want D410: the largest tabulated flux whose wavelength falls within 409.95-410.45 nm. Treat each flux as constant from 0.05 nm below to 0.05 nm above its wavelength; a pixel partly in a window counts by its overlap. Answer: 25.2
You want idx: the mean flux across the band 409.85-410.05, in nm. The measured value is 19.9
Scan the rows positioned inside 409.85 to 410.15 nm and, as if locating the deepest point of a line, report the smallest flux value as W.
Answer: 17.6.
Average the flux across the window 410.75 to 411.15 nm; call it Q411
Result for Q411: 24.1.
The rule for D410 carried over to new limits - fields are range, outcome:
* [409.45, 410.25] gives 22.3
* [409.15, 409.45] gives 19.1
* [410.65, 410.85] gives 24.4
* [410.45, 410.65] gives 24.3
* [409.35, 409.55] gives 19.6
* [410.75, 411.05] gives 27.8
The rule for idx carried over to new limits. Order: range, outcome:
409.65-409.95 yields 20.1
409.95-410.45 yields 20.8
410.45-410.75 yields 19.8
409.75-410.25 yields 19.5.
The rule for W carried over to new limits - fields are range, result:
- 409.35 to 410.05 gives 14.6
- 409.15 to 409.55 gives 16.8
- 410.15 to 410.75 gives 16.9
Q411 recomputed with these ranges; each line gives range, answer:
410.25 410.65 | 23.1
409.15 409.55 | 18.5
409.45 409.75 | 17.1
